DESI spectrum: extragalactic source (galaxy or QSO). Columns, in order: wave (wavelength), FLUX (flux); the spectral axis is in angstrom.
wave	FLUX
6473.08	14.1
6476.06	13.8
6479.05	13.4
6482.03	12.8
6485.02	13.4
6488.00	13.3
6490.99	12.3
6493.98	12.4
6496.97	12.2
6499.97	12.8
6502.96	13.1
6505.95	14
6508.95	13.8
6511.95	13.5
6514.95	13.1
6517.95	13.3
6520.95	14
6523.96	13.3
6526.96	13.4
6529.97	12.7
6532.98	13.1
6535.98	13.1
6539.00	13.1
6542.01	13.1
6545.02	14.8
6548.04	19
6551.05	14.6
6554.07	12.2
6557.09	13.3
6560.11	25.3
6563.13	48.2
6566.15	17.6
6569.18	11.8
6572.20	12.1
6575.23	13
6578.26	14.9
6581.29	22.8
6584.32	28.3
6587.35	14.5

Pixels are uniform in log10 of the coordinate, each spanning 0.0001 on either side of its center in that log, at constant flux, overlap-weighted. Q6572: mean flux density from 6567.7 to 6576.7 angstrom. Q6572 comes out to 12.3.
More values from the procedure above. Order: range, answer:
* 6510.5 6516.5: 13.3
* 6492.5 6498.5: 12.3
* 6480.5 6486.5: 13.1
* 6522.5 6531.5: 13.1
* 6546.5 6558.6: 14.8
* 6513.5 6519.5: 13.2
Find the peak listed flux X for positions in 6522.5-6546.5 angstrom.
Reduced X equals 14.8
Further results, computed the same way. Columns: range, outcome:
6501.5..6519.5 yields 14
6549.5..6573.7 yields 48.2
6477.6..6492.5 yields 13.4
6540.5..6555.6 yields 19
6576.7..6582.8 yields 22.8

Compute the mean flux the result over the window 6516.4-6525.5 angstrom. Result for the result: 13.5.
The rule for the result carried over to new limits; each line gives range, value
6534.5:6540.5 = 13.1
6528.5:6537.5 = 13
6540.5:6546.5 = 14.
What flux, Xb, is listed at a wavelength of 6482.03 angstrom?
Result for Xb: 12.8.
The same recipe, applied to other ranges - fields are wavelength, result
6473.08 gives 14.1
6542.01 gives 13.1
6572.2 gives 12.1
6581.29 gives 22.8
